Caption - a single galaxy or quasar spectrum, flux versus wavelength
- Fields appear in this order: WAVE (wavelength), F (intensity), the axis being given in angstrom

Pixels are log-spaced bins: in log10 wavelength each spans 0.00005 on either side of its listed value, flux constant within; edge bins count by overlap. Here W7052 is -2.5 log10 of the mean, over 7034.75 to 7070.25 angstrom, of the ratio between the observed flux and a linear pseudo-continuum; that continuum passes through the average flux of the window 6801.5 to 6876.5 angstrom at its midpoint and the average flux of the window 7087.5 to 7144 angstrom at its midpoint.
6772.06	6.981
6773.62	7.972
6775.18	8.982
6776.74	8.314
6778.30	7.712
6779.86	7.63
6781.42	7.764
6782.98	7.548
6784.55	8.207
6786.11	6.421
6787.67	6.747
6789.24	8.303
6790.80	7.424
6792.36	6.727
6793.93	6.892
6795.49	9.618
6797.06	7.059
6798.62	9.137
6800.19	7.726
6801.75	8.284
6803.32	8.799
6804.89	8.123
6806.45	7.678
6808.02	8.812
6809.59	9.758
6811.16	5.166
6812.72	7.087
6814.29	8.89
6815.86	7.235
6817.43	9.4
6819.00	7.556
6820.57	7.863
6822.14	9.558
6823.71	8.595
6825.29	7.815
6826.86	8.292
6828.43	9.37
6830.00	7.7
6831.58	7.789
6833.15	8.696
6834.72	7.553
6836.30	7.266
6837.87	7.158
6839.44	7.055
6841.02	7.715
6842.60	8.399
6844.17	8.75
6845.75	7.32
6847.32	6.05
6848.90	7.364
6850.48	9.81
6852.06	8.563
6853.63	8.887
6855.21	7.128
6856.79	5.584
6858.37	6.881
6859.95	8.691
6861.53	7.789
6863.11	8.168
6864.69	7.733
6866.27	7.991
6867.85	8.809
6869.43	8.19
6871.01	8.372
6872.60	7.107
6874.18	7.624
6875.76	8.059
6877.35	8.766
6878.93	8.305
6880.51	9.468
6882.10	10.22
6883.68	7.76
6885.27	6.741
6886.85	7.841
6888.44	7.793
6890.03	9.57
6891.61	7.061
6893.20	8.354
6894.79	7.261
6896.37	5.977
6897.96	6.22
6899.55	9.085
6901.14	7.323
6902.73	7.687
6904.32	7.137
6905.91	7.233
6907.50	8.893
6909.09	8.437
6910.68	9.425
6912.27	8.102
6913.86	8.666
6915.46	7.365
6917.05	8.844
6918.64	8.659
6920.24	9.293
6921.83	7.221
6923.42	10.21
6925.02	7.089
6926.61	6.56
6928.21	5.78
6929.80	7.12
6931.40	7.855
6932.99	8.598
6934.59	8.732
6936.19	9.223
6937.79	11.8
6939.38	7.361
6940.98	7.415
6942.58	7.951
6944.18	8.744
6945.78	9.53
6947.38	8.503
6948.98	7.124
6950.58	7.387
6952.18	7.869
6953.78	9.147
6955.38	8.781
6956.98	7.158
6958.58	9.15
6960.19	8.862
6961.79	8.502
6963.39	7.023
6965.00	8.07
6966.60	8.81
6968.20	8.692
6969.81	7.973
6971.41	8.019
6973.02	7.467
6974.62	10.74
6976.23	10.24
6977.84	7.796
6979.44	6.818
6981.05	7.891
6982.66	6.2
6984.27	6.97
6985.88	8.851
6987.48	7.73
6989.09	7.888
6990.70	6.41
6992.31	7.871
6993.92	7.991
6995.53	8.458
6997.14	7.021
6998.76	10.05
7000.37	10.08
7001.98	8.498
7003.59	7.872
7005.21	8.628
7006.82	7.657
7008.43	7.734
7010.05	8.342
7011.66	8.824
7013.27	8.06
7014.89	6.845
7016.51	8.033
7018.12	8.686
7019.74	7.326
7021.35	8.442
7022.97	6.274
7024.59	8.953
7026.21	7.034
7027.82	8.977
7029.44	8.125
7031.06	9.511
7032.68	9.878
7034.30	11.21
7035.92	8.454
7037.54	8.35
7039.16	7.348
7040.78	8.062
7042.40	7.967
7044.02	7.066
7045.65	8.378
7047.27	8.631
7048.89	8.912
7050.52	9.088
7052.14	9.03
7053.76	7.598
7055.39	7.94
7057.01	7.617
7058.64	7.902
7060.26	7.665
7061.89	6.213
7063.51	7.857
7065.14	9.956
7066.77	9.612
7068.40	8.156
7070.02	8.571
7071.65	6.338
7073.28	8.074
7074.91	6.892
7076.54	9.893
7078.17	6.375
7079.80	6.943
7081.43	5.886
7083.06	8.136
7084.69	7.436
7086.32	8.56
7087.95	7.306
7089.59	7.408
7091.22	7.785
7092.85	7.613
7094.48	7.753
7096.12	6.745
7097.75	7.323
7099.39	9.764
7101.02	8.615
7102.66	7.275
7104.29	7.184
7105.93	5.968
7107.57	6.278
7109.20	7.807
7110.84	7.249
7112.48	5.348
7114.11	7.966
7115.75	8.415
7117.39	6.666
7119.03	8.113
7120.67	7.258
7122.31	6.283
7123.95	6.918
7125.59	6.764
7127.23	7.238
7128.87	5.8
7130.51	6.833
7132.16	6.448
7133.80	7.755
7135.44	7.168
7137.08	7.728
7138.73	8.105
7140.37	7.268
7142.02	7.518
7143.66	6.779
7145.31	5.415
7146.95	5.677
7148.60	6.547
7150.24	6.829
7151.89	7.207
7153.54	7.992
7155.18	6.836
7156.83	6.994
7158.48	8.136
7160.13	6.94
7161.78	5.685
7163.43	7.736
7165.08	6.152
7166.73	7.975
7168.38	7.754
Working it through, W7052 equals -0.110 mag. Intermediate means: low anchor 7.97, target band 8.22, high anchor 7.27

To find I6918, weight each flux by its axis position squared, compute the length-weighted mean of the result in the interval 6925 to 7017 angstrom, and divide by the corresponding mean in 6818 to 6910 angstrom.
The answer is 1.06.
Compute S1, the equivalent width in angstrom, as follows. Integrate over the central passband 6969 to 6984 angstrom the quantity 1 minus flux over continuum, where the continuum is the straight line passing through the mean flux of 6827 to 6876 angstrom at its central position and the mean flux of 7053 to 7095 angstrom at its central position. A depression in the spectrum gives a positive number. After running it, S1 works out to -0.6 angstrom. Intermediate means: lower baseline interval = 7.86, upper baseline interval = 7.75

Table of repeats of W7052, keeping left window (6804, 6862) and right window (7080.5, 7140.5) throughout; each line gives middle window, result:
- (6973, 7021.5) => -0.08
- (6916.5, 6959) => -0.08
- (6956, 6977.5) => -0.12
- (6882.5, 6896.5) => 0.01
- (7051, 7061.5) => -0.07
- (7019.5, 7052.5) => -0.13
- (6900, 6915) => -0.05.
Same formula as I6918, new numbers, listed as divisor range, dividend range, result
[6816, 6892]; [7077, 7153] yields 0.96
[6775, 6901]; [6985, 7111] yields 1.07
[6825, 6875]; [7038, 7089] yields 1.07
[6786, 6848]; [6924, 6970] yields 1.07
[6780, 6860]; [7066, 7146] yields 1.01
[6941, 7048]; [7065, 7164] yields 0.92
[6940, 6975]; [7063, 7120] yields 0.96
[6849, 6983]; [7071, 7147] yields 0.94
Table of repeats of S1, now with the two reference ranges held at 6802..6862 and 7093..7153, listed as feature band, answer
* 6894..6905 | 0.73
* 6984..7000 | -1.11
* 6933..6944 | -1.56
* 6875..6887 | -0.94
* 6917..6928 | -0.57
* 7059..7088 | -2.09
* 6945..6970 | -2.30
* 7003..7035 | -3.87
